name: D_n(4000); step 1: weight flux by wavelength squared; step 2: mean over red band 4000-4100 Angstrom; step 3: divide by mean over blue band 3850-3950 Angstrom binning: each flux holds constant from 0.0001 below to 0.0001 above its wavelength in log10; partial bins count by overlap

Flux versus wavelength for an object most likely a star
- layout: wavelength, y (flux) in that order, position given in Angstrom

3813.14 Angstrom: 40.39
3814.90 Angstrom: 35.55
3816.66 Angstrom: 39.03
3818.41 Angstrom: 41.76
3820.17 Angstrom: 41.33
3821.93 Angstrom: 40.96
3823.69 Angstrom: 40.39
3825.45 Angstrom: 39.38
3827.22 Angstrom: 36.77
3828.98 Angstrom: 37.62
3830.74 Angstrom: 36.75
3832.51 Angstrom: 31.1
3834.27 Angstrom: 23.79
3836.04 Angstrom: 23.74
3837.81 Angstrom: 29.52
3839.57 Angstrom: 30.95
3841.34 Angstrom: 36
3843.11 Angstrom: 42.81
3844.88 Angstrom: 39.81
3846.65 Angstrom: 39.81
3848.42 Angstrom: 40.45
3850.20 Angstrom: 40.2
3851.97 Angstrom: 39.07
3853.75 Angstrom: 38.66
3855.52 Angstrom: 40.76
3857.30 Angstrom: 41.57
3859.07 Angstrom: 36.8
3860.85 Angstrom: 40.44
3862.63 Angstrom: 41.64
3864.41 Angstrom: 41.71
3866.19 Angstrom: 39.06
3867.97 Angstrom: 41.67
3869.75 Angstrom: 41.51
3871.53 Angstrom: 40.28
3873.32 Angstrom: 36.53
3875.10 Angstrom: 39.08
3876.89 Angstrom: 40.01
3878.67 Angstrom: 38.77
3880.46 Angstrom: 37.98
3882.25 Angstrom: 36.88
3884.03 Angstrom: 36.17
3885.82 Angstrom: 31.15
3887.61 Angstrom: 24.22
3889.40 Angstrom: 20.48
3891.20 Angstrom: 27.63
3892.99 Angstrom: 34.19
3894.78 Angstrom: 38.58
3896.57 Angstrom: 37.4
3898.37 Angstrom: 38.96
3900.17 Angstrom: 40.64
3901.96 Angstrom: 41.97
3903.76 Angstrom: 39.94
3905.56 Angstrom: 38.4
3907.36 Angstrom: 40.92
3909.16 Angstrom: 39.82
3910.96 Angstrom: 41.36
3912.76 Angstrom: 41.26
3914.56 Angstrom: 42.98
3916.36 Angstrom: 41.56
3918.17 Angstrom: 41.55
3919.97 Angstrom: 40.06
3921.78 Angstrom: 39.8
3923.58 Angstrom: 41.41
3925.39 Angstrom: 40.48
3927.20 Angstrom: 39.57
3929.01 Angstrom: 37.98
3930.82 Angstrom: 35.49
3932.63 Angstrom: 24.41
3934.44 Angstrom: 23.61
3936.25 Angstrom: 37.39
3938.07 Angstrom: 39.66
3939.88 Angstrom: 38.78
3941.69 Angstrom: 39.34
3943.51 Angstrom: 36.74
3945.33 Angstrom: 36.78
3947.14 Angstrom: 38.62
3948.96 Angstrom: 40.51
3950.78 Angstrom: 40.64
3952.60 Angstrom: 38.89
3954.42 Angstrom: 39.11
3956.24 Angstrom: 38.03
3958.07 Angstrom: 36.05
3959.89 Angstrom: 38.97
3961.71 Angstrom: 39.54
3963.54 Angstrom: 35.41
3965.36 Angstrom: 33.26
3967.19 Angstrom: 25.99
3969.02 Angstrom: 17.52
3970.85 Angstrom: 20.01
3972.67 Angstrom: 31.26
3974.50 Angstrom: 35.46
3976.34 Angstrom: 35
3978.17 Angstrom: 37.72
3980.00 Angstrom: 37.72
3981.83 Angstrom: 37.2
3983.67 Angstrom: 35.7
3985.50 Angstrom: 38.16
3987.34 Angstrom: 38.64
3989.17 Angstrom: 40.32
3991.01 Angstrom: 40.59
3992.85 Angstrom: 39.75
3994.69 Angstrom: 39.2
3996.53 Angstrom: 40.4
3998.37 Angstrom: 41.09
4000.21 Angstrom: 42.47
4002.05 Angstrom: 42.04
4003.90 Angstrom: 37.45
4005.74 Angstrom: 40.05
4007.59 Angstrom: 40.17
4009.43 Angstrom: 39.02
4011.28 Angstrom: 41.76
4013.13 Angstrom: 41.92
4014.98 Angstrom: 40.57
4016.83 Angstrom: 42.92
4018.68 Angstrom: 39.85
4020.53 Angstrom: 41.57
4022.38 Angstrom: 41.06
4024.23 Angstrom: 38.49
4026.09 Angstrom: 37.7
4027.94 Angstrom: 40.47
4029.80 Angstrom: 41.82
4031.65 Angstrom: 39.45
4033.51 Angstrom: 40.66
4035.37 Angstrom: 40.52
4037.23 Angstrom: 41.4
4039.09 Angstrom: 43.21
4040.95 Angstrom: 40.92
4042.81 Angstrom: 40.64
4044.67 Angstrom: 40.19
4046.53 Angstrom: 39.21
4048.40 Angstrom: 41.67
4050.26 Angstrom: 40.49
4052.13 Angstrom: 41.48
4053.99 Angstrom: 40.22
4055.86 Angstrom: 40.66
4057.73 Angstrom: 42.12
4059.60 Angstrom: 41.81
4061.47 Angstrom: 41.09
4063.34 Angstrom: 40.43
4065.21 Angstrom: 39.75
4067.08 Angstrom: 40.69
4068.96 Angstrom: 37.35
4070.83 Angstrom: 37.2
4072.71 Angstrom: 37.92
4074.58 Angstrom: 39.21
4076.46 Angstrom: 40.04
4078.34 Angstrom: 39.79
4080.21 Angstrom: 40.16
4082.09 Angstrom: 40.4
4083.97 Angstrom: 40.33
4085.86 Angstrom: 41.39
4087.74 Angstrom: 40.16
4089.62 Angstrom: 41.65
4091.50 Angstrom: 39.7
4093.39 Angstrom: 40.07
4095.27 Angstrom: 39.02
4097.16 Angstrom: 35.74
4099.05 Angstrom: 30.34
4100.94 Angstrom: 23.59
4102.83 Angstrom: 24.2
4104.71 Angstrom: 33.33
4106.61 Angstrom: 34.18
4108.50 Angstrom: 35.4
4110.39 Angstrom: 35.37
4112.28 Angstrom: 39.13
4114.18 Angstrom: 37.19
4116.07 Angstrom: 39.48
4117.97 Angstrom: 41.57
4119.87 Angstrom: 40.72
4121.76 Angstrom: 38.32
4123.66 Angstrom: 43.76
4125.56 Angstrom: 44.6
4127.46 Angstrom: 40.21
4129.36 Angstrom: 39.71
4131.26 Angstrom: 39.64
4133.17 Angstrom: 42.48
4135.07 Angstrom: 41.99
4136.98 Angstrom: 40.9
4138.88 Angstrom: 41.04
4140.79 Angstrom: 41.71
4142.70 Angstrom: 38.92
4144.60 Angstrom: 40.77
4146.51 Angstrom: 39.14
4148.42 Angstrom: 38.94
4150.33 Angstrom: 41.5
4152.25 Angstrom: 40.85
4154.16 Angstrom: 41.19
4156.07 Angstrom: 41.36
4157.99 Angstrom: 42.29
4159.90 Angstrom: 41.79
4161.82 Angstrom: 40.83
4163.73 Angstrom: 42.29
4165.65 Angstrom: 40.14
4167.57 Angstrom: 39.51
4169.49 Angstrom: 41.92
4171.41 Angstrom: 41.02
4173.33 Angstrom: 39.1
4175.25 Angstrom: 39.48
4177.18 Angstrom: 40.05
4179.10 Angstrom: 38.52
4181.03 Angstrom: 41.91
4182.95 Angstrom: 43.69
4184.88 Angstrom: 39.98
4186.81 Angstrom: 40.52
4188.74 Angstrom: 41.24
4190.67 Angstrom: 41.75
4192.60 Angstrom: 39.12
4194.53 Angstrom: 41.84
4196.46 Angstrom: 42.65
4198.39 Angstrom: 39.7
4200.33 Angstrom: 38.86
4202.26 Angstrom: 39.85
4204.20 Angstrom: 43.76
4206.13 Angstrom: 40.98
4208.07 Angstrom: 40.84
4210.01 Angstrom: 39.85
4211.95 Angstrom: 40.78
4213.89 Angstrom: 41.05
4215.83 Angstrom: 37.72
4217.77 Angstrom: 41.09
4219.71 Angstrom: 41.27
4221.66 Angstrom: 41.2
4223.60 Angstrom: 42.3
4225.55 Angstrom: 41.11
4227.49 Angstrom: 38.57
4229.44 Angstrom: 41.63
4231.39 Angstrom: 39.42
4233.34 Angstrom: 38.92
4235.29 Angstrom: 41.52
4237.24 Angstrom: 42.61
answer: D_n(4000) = 1.1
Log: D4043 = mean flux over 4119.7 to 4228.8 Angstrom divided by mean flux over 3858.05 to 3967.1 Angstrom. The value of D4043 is 1.1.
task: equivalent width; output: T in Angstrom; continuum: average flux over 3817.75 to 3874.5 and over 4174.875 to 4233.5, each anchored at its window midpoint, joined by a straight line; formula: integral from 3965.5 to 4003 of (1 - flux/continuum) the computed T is 3.1 Angstrom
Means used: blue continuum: 37.9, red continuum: 40.7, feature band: 35.8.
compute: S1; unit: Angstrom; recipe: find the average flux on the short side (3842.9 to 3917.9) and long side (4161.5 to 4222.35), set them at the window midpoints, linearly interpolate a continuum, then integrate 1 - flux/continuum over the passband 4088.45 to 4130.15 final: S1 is 3.0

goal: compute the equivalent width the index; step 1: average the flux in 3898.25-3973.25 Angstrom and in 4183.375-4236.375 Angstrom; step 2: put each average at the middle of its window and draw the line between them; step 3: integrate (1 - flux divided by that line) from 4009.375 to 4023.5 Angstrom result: -1.1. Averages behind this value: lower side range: 37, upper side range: 40.7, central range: 41.2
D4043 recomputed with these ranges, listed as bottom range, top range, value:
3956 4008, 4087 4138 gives 1.04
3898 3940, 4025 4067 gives 1.05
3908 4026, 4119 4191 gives 1.08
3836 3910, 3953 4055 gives 1.03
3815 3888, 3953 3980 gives 0.89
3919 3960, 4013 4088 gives 1.08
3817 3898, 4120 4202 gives 1.11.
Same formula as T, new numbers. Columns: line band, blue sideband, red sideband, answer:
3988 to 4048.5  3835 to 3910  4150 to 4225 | -2.51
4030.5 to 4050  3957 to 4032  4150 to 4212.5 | -1.19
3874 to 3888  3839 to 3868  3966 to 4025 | 1.14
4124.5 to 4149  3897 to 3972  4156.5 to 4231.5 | -0.52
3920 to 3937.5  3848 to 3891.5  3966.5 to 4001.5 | 0.30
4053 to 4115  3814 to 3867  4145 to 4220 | 3.03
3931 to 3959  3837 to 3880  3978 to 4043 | 2.19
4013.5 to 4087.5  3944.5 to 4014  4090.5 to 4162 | -4.84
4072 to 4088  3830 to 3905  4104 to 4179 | -0.27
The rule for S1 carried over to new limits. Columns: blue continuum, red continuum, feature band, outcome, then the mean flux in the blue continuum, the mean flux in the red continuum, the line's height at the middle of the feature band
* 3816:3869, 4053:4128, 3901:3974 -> 2.3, 37.8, 38.4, 38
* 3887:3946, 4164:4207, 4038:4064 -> -1.4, 37.1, 40.7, 38.9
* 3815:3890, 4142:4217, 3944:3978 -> 3.3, 37.1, 40.7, 38.3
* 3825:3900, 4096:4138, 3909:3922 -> -1.6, 36.4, 37.4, 36.6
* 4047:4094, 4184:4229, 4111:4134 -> 0.0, 40.2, 40.7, 40.4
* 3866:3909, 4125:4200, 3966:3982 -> 3.1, 36.8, 40.8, 38.1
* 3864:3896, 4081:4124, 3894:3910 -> -1.6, 35.8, 37.1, 35.9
